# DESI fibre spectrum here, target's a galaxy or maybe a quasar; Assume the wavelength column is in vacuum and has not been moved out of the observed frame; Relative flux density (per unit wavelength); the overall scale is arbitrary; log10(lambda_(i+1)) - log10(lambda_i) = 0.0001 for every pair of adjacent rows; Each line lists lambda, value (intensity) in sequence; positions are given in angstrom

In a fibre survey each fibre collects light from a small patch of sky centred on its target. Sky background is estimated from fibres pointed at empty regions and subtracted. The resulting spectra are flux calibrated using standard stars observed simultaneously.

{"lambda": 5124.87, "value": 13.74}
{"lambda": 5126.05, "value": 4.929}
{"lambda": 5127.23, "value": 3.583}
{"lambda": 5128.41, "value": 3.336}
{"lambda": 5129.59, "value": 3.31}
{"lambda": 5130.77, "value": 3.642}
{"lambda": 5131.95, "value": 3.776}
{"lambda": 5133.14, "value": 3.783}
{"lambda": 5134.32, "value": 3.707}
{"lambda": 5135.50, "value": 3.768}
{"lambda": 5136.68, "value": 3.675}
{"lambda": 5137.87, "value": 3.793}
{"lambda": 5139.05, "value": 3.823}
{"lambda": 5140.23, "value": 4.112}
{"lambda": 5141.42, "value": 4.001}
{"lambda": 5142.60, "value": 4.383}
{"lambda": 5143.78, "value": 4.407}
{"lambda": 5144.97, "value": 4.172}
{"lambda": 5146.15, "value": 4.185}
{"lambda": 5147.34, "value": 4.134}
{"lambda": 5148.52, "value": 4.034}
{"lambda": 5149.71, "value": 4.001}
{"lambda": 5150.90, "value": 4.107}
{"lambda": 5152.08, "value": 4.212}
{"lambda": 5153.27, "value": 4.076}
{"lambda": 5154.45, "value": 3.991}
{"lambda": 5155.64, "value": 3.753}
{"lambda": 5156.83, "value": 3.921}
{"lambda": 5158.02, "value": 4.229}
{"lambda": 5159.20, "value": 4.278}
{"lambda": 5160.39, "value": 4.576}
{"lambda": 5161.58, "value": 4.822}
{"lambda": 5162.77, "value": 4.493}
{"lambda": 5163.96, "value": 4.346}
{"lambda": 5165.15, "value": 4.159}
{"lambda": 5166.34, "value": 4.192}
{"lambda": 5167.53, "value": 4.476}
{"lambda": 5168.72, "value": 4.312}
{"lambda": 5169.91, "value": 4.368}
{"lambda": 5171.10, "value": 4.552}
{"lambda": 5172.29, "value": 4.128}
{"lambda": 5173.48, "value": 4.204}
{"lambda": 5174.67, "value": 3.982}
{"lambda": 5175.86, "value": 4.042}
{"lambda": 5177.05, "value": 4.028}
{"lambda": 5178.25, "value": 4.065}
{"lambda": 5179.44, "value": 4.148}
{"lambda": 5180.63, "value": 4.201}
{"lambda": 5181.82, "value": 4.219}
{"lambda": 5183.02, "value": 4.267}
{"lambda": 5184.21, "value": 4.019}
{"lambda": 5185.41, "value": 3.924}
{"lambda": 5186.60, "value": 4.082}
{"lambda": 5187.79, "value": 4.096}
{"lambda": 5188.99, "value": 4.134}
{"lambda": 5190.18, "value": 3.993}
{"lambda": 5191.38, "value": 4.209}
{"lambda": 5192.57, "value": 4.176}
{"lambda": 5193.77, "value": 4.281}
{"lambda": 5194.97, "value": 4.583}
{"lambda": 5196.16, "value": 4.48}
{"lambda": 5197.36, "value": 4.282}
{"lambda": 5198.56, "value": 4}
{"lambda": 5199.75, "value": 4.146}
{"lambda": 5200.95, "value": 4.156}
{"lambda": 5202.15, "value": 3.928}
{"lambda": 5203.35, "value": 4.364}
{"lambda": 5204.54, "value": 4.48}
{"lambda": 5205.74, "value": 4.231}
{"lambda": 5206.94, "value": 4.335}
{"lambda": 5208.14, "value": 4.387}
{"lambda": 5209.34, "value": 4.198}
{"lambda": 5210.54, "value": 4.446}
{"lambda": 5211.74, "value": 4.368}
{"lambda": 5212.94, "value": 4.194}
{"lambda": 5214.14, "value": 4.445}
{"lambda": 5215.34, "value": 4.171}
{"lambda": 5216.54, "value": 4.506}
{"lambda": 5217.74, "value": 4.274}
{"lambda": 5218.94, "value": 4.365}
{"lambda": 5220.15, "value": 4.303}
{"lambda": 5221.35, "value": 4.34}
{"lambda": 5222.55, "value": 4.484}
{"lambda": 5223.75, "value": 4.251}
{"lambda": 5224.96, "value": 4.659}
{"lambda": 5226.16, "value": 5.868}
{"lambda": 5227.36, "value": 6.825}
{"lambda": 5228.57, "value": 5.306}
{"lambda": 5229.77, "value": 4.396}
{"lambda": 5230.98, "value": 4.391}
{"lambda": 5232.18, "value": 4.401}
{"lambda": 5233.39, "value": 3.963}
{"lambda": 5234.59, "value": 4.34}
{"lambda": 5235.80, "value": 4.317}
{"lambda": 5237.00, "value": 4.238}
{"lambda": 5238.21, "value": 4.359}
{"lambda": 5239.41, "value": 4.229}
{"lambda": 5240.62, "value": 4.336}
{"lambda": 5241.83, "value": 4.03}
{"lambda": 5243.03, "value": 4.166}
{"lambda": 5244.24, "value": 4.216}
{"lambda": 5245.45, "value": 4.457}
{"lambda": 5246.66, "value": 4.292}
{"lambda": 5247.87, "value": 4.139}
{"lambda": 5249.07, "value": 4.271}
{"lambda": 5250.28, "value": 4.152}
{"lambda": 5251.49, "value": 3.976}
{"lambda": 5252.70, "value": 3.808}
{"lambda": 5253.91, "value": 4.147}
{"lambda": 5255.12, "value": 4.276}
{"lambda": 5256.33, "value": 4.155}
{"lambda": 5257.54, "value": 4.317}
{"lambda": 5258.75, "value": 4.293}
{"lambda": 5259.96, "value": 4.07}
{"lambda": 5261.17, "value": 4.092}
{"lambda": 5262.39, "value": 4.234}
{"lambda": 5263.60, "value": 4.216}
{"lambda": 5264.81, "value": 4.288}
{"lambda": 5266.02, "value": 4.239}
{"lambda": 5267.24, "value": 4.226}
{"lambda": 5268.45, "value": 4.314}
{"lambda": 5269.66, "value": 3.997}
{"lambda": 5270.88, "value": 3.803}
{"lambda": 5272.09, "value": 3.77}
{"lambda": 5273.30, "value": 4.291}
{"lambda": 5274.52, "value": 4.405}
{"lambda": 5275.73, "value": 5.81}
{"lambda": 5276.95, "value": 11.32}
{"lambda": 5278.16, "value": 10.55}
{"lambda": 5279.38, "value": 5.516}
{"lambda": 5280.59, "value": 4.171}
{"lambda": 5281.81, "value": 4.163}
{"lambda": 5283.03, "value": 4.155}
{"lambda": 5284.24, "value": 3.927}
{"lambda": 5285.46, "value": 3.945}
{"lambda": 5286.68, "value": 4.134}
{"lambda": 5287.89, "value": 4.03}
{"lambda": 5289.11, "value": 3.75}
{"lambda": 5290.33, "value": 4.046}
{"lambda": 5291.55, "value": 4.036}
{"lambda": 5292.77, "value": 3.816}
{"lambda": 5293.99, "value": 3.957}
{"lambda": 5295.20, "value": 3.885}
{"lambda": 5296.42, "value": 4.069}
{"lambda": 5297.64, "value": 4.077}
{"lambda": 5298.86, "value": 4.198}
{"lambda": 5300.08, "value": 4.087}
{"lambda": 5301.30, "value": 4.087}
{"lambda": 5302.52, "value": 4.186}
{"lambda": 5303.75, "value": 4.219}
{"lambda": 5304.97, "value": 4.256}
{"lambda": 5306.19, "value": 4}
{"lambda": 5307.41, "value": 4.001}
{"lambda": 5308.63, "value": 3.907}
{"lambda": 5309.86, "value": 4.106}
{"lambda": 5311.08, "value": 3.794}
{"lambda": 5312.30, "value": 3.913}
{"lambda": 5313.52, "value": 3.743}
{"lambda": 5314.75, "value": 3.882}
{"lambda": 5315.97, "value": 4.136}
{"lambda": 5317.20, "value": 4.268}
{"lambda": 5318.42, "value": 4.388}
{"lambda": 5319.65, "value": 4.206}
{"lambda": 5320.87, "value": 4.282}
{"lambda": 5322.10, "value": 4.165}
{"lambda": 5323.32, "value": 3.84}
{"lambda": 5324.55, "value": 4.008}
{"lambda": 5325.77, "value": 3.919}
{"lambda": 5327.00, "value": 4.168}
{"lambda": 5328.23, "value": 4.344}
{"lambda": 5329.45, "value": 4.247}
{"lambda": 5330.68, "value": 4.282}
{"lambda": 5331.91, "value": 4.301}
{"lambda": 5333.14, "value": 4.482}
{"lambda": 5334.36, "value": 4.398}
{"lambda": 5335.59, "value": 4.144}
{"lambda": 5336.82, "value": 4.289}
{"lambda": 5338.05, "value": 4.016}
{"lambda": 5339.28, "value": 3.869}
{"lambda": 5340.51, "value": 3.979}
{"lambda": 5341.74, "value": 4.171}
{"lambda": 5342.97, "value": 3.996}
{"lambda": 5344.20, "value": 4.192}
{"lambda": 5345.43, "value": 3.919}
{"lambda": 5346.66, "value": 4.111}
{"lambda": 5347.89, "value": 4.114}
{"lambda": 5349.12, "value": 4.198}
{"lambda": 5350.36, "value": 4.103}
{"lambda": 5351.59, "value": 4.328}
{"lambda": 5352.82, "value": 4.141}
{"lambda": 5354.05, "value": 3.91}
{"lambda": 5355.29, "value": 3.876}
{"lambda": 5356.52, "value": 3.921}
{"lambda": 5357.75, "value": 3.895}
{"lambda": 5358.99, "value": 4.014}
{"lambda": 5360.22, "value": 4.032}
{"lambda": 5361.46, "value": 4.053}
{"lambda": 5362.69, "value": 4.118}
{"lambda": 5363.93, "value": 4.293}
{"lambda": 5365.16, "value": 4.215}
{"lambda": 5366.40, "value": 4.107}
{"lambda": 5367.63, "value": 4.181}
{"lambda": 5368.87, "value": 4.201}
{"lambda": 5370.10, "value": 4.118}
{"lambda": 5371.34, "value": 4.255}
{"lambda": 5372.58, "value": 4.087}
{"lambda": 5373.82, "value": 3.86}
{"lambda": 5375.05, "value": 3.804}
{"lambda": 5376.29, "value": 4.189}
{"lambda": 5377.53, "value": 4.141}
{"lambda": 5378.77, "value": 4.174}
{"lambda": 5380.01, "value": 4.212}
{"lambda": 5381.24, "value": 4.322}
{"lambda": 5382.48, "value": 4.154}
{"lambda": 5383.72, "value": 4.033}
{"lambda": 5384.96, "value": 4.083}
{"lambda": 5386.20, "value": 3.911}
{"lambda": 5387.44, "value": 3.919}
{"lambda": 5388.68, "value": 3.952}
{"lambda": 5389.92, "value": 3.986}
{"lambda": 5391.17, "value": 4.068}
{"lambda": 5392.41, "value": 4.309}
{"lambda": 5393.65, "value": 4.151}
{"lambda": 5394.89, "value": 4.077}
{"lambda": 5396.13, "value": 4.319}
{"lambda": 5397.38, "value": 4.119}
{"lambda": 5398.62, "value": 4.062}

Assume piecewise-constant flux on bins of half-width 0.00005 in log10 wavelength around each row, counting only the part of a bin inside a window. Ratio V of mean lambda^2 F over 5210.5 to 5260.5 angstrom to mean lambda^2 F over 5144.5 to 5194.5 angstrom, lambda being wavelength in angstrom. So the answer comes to 1.08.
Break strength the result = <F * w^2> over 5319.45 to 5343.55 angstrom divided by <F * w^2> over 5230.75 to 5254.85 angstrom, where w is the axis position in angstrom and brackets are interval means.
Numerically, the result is 1.02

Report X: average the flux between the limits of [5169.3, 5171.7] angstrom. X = 4.46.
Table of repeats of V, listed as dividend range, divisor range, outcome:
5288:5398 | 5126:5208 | 1.06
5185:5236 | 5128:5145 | 1.18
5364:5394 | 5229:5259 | 1.02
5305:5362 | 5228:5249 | 0.98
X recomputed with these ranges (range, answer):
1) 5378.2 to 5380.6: 4.19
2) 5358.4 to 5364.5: 4.1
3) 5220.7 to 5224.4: 4.36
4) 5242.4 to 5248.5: 4.26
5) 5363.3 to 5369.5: 4.2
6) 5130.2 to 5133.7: 3.73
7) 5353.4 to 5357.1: 3.9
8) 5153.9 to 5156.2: 3.87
